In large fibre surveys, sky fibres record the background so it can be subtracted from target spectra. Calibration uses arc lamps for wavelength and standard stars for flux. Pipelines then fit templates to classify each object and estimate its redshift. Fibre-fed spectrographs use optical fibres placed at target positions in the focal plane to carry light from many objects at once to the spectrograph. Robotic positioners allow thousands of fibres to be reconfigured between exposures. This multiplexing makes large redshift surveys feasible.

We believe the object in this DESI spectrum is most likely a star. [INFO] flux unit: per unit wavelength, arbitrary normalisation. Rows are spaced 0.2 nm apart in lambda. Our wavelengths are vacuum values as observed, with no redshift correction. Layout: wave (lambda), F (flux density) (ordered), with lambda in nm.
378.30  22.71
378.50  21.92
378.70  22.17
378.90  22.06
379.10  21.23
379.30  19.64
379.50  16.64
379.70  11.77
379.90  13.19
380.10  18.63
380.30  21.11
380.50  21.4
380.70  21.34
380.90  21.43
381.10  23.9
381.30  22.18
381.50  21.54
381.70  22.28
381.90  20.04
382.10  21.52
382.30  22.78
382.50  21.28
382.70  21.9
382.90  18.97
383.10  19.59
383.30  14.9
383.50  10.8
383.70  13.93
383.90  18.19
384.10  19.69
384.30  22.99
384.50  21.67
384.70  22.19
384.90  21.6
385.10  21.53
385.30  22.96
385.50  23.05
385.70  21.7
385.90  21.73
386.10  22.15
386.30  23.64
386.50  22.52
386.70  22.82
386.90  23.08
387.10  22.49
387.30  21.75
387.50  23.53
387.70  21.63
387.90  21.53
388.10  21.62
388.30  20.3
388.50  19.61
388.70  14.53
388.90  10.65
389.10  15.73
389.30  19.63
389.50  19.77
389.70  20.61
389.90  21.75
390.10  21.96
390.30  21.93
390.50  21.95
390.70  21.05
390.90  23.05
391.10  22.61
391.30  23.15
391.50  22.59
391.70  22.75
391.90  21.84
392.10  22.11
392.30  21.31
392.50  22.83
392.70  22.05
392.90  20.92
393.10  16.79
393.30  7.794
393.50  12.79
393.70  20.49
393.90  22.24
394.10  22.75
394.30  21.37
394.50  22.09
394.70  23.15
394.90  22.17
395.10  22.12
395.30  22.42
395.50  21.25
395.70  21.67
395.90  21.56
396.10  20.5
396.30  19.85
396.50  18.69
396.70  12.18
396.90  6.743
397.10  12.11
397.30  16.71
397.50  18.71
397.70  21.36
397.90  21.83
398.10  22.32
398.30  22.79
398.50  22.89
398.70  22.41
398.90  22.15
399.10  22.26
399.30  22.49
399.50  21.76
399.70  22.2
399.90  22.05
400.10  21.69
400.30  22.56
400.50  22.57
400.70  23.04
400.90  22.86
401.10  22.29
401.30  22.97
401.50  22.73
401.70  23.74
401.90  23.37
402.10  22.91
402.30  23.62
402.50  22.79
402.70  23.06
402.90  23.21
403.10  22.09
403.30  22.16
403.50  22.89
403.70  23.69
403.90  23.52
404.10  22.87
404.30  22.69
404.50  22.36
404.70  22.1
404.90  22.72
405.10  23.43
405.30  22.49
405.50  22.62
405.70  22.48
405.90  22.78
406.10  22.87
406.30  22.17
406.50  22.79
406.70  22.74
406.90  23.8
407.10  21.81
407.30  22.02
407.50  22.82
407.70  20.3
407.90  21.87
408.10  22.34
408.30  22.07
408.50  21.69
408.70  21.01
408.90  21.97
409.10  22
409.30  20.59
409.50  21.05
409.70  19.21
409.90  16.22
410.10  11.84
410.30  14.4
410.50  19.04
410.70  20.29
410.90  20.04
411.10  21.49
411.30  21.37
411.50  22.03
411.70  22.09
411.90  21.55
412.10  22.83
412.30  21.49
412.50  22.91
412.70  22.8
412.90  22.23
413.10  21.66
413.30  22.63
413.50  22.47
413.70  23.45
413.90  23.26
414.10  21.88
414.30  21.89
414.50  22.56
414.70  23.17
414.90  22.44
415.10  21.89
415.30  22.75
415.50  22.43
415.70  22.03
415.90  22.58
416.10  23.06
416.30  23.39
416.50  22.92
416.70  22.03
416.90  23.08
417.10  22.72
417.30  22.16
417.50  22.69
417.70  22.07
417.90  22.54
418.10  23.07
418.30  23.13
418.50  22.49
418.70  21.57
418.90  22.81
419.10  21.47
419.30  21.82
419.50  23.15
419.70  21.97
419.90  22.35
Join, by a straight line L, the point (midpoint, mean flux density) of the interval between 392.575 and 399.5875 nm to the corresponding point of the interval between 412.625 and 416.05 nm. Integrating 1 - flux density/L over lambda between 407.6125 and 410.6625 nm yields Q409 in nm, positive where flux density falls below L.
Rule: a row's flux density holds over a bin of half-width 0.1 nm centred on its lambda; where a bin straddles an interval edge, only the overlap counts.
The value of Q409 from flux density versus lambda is 0.278 nm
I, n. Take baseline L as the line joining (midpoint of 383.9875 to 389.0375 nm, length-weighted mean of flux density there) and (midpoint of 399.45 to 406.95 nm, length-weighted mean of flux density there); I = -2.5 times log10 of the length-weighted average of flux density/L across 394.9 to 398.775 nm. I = 0.14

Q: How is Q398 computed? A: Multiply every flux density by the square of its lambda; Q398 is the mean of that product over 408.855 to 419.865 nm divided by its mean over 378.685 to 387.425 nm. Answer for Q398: 1.24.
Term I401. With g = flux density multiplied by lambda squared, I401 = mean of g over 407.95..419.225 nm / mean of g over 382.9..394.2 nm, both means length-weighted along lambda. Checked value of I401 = 1.2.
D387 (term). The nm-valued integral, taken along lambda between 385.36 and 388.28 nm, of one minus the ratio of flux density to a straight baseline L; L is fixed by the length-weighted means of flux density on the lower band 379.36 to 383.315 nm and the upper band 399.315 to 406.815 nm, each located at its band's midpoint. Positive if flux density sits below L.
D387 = -0.24 nm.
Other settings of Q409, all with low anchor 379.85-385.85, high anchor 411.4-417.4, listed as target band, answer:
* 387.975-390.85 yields 0.19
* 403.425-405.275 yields -0.09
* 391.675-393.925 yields 0.18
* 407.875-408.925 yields 0.01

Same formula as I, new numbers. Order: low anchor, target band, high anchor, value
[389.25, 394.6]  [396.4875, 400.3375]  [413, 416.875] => 0.08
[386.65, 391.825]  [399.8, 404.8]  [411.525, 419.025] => -0.05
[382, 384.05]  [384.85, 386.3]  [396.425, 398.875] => -0.20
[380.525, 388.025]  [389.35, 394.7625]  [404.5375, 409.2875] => 0.03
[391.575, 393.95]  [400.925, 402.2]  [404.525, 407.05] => -0.06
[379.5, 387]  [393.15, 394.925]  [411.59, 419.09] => 0.10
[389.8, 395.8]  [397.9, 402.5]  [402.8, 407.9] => -0.03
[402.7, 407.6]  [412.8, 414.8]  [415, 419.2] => 0.00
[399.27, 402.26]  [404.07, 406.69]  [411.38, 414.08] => 0.00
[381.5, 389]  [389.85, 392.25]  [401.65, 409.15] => -0.06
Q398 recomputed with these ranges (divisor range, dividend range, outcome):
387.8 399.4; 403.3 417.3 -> 1.18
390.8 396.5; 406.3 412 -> 1.07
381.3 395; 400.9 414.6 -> 1.17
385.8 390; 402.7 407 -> 1.21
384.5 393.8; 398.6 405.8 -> 1.17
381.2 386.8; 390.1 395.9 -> 1.06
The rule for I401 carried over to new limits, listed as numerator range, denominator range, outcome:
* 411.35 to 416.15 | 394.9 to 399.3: 1.23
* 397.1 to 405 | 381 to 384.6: 1.23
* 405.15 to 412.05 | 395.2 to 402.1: 1.06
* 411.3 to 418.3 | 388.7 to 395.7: 1.23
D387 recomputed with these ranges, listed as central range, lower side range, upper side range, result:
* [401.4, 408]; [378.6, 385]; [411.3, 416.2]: -0.32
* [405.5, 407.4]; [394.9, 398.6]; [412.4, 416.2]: -0.14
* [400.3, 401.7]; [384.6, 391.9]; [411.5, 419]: -0.06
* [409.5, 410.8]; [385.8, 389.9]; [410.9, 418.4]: 0.29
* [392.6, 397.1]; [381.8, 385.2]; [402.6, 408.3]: 0.46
